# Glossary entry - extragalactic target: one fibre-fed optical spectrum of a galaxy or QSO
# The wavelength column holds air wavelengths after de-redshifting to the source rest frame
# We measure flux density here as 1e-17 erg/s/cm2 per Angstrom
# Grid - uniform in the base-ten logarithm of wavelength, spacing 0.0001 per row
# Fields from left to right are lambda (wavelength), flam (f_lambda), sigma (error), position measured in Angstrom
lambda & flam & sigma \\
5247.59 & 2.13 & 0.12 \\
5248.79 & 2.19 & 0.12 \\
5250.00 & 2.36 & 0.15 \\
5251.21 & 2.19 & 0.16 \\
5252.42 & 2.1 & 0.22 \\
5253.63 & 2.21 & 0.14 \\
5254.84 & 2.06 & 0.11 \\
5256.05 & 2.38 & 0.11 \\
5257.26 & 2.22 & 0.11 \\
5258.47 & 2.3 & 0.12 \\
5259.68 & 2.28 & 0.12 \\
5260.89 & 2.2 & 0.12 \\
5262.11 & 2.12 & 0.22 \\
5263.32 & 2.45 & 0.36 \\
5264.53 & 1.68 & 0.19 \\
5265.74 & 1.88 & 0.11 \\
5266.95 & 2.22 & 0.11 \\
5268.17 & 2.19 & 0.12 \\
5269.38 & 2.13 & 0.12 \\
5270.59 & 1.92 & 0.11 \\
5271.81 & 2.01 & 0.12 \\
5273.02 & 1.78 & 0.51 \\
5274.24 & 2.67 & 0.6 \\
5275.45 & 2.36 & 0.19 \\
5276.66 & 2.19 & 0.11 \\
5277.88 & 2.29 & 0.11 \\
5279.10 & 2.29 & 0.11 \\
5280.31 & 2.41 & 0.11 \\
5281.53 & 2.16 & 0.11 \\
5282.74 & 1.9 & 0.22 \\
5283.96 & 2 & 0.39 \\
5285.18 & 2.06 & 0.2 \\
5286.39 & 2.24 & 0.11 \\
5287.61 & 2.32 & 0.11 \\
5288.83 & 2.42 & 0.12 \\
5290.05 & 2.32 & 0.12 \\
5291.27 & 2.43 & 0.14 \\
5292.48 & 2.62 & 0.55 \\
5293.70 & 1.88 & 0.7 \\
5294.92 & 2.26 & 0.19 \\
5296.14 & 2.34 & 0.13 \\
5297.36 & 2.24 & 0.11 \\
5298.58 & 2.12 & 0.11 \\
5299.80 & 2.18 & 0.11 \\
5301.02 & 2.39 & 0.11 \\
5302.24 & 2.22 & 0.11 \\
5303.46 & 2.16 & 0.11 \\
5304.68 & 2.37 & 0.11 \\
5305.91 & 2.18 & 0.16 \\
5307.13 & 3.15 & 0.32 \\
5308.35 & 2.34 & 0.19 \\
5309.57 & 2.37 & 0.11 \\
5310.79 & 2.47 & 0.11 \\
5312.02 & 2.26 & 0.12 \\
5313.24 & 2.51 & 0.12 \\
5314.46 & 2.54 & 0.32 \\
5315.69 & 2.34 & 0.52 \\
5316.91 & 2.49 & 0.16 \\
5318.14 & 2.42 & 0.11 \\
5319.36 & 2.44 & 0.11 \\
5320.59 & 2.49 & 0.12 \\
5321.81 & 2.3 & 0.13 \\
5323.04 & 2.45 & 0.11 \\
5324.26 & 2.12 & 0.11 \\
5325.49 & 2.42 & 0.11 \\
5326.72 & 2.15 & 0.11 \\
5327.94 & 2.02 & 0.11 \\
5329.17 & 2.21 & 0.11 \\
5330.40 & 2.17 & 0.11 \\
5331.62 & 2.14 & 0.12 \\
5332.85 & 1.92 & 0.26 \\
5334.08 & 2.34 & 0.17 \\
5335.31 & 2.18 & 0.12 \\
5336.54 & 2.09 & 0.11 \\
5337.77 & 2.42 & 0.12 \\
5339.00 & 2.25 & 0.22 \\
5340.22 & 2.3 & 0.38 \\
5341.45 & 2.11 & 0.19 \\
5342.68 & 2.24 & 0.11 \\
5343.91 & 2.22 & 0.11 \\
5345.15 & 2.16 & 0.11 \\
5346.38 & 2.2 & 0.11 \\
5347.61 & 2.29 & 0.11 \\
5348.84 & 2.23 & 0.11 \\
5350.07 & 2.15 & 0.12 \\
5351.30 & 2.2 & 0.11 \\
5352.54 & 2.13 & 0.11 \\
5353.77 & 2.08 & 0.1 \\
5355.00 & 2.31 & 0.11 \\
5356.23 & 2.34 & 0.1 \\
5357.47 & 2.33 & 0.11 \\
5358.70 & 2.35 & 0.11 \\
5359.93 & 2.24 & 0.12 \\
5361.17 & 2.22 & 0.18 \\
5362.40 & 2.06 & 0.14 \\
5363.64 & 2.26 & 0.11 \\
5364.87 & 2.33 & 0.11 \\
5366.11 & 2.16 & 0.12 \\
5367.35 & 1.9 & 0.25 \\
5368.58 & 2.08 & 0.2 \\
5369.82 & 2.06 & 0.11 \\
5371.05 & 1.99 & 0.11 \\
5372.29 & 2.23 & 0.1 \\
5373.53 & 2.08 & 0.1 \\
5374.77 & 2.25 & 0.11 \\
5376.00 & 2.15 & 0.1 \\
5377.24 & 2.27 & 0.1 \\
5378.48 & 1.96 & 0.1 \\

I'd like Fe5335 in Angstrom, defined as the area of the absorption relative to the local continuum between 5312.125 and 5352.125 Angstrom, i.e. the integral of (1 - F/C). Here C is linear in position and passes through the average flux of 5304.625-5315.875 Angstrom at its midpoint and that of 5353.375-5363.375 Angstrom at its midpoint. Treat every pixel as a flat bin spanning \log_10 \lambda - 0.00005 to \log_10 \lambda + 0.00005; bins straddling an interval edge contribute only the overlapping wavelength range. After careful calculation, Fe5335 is 1.7 Angstrom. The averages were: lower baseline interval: 2.46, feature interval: 2.26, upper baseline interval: 2.25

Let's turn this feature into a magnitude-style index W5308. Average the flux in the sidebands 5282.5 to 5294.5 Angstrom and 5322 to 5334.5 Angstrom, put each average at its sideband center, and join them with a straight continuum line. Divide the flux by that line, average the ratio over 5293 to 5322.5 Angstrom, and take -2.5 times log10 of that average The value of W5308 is -0.07 mag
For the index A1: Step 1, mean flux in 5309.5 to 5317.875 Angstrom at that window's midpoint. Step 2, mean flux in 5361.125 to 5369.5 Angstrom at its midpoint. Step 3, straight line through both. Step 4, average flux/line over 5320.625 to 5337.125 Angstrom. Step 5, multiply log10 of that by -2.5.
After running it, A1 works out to 0.07 mag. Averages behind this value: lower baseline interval 2.43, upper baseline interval 2.14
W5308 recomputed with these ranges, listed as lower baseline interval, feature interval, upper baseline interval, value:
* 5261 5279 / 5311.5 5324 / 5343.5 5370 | -0.12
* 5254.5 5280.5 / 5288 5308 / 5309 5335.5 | -0.04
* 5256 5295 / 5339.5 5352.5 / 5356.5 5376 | -0.01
